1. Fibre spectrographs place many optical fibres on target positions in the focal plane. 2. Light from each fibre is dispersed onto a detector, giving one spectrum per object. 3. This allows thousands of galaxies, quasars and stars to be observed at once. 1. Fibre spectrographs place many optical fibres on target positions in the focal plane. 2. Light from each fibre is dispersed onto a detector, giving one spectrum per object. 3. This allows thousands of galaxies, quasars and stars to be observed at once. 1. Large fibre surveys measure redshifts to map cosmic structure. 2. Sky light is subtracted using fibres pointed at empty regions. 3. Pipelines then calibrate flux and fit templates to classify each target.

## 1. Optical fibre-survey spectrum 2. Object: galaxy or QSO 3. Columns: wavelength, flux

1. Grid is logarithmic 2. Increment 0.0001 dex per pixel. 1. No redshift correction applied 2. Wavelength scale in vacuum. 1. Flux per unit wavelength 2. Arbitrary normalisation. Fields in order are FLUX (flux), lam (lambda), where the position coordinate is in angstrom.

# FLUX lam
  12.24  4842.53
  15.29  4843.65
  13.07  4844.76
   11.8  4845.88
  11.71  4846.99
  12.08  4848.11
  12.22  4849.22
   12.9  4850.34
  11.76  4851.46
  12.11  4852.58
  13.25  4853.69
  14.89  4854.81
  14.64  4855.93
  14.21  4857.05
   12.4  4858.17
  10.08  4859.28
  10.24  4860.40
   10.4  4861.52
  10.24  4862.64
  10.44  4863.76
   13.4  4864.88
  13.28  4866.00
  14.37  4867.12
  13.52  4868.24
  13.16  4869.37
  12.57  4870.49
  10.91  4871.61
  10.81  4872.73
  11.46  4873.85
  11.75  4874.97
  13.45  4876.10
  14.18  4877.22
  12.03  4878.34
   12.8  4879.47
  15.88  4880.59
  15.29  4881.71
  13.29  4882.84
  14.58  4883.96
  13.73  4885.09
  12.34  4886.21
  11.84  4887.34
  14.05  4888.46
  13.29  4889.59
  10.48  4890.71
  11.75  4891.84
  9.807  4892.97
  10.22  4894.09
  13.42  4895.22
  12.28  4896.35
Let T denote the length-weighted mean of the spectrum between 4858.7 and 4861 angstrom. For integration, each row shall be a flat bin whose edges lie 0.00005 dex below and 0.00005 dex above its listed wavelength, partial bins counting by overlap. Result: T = 10.2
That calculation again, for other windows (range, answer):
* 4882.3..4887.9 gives 13.2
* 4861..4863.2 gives 10.3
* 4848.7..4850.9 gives 12.5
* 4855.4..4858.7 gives 13.7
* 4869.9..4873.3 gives 11.5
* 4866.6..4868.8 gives 13.9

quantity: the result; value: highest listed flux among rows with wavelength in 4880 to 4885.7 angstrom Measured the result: 15.88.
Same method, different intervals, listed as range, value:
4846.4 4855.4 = 14.89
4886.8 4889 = 14.05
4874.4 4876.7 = 13.45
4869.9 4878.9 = 14.18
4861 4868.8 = 14.37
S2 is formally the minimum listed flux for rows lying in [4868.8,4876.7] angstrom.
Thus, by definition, 10.81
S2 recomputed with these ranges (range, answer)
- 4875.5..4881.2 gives 12.03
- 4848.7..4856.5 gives 11.76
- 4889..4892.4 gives 10.48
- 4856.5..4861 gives 10.08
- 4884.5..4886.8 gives 12.34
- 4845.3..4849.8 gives 11.71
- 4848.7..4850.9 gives 12.22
